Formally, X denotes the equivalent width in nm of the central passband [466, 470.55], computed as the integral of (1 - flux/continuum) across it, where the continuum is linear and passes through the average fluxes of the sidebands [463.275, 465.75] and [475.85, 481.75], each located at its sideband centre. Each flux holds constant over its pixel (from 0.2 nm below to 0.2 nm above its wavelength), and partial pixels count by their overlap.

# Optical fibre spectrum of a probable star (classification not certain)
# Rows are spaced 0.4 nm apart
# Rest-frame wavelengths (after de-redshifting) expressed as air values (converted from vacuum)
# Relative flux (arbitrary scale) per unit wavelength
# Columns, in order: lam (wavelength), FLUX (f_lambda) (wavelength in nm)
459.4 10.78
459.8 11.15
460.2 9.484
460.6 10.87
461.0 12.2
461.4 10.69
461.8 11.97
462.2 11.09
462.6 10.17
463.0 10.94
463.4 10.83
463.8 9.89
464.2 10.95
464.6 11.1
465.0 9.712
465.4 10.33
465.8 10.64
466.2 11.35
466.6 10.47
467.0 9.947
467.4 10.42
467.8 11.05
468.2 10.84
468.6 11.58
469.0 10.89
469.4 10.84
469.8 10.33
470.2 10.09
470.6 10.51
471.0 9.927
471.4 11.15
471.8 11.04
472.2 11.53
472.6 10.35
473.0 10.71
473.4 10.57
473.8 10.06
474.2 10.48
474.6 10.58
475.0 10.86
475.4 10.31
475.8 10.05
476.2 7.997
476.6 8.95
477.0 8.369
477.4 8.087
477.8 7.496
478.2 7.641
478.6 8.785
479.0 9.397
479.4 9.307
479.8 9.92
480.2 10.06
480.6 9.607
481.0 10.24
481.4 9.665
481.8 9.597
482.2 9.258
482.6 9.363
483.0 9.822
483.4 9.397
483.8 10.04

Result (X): -0.280 nm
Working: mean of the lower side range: 10.5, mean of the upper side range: 9.01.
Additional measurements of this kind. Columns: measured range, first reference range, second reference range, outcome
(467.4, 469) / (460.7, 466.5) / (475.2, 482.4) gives -0.11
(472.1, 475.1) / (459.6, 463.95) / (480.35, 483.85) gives -0.13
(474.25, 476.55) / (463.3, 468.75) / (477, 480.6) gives -0.15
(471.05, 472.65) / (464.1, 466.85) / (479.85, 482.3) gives -0.11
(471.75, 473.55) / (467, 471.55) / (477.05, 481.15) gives -0.13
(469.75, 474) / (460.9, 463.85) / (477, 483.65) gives -0.23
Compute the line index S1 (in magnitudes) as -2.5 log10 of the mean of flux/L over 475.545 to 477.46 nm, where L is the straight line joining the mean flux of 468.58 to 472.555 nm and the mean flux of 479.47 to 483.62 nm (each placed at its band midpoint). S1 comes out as 0.159 mag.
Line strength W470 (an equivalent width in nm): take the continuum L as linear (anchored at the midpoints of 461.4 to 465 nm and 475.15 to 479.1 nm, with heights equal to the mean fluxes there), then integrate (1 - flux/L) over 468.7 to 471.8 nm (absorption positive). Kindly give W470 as -0.27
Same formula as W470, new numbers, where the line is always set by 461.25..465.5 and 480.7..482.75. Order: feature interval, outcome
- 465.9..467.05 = -0.02 nm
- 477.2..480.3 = 0.32 nm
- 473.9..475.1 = -0.06 nm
